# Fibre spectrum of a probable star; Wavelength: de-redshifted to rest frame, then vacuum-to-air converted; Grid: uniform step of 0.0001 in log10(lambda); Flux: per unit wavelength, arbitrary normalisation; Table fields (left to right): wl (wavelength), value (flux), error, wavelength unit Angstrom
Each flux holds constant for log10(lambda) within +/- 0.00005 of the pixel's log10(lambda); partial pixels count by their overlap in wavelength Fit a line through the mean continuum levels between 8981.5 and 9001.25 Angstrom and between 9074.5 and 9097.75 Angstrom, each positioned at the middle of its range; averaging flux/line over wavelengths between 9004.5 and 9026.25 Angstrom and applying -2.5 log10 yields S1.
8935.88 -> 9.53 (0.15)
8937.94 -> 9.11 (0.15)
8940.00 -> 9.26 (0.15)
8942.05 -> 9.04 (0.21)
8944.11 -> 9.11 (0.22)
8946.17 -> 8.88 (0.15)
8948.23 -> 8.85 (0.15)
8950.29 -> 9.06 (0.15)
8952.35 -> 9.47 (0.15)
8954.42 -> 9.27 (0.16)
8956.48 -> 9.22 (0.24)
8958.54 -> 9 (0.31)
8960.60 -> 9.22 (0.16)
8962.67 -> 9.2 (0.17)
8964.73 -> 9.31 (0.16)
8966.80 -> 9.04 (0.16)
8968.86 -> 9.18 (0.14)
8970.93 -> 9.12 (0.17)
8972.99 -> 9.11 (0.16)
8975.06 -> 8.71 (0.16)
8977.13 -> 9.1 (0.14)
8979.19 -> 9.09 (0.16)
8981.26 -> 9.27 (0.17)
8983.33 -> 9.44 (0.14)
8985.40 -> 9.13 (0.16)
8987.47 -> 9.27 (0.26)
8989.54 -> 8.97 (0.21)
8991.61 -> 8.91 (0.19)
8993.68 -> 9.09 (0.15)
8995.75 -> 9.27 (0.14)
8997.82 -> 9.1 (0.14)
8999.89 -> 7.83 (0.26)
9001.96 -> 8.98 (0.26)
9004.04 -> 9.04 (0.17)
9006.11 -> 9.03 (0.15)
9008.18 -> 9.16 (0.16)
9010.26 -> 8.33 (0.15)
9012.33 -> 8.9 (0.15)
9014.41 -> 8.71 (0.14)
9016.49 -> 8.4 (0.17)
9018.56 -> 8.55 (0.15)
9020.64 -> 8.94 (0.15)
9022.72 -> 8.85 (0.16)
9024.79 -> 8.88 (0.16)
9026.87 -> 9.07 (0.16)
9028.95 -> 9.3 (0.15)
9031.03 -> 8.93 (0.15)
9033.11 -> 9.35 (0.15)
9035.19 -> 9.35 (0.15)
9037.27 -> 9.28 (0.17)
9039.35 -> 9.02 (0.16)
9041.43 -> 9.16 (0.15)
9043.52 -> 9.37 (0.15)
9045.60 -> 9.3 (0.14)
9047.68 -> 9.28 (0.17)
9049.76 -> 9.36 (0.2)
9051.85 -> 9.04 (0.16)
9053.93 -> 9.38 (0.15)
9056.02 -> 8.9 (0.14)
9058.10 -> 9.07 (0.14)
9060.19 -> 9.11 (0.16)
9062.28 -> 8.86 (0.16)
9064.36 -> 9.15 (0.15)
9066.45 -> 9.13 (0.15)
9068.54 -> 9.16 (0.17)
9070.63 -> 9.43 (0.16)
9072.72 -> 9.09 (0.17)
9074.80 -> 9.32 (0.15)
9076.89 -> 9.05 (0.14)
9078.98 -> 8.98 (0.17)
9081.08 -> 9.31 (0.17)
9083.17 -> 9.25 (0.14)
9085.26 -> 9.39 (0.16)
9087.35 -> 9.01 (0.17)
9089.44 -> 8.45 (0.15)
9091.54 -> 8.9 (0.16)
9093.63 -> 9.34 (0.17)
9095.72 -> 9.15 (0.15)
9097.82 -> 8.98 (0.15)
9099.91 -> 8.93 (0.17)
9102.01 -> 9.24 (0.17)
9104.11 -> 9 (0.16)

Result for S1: 0.03 mag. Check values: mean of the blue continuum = 9.01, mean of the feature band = 8.79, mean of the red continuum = 9.09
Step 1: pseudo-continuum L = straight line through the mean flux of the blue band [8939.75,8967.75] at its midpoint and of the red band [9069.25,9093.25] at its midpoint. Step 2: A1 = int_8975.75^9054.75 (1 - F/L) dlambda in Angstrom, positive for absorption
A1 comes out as 0.8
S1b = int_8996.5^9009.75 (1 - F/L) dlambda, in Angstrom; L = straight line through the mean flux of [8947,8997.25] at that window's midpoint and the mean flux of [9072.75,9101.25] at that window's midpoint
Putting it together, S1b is 0.4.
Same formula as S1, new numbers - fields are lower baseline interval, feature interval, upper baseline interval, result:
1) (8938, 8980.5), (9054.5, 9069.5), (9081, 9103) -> 0.00 mag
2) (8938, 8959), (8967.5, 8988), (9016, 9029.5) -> -0.01 mag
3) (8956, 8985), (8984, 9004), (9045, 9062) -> 0.02 mag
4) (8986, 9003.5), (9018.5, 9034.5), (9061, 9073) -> 0.00 mag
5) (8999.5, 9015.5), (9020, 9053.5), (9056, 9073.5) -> -0.03 mag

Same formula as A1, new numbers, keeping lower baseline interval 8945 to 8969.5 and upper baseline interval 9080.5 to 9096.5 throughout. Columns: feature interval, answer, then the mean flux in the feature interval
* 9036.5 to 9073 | -0.26 Angstrom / 9.17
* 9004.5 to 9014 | 0.28 Angstrom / 8.86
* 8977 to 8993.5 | -0.03 Angstrom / 9.15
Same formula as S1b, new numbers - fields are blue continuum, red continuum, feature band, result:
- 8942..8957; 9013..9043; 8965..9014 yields 0.24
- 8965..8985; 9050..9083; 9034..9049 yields -0.20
